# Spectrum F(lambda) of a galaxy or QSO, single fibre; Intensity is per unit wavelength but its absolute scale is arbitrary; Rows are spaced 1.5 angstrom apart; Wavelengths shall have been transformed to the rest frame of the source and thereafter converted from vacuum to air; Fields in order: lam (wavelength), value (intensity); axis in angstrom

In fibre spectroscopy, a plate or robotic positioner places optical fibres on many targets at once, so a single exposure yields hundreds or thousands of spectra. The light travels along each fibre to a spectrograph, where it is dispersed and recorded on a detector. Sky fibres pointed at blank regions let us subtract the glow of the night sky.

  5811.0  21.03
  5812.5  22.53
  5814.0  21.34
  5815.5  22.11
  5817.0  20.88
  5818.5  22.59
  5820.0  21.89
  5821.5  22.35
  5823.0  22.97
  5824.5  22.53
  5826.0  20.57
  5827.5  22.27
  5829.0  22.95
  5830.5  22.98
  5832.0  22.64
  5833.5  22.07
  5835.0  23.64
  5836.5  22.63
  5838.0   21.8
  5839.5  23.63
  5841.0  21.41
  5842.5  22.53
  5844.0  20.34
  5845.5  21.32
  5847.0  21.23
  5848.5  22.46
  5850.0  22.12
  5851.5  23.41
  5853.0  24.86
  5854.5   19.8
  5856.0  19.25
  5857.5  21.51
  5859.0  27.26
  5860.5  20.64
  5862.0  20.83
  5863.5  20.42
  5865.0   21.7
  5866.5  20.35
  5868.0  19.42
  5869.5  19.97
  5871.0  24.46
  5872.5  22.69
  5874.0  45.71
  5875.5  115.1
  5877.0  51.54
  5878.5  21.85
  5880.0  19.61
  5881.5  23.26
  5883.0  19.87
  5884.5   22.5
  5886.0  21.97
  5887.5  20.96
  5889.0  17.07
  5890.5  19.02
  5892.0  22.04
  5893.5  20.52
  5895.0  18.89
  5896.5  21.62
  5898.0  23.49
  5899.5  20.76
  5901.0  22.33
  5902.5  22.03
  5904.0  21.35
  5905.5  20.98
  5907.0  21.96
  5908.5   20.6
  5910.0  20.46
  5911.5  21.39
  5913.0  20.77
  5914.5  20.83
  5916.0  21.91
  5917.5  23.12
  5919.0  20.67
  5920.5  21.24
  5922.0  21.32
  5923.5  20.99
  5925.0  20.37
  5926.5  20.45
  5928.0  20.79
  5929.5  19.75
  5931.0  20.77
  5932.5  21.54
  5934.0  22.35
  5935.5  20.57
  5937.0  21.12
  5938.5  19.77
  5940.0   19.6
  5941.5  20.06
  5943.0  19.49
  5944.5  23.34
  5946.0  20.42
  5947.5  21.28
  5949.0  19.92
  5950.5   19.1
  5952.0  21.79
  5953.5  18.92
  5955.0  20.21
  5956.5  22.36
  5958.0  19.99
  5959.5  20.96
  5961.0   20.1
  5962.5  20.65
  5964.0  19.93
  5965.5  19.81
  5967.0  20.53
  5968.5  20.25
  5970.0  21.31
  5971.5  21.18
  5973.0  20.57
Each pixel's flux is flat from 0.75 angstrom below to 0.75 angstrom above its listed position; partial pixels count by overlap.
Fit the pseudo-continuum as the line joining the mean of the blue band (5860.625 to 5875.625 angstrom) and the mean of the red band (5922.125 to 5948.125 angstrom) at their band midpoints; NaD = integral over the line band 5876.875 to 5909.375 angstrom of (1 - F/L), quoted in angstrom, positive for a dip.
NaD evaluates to 5.1 angstrom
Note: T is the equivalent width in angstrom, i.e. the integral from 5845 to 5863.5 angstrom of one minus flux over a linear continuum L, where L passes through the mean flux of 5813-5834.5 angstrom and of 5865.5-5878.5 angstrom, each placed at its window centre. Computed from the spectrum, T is 5.9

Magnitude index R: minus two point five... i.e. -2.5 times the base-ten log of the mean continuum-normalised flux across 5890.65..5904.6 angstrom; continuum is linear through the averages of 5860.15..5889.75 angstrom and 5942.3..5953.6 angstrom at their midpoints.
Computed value 0.22 mag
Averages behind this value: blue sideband 28.6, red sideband 20.6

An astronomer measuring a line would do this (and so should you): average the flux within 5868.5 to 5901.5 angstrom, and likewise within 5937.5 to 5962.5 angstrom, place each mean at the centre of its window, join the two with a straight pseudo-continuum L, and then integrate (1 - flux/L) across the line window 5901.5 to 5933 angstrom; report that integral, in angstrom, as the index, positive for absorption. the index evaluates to 4.02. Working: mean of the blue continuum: 27.9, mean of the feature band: 21.1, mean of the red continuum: 20.5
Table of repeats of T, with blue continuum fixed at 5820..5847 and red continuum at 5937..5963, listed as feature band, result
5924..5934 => 0.0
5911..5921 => -0.2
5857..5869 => 0.2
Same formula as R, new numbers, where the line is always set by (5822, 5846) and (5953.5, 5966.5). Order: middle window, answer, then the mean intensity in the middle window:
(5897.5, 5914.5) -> -0.010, 21.4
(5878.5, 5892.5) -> 0.040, 20.7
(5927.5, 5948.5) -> -0.001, 20.8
